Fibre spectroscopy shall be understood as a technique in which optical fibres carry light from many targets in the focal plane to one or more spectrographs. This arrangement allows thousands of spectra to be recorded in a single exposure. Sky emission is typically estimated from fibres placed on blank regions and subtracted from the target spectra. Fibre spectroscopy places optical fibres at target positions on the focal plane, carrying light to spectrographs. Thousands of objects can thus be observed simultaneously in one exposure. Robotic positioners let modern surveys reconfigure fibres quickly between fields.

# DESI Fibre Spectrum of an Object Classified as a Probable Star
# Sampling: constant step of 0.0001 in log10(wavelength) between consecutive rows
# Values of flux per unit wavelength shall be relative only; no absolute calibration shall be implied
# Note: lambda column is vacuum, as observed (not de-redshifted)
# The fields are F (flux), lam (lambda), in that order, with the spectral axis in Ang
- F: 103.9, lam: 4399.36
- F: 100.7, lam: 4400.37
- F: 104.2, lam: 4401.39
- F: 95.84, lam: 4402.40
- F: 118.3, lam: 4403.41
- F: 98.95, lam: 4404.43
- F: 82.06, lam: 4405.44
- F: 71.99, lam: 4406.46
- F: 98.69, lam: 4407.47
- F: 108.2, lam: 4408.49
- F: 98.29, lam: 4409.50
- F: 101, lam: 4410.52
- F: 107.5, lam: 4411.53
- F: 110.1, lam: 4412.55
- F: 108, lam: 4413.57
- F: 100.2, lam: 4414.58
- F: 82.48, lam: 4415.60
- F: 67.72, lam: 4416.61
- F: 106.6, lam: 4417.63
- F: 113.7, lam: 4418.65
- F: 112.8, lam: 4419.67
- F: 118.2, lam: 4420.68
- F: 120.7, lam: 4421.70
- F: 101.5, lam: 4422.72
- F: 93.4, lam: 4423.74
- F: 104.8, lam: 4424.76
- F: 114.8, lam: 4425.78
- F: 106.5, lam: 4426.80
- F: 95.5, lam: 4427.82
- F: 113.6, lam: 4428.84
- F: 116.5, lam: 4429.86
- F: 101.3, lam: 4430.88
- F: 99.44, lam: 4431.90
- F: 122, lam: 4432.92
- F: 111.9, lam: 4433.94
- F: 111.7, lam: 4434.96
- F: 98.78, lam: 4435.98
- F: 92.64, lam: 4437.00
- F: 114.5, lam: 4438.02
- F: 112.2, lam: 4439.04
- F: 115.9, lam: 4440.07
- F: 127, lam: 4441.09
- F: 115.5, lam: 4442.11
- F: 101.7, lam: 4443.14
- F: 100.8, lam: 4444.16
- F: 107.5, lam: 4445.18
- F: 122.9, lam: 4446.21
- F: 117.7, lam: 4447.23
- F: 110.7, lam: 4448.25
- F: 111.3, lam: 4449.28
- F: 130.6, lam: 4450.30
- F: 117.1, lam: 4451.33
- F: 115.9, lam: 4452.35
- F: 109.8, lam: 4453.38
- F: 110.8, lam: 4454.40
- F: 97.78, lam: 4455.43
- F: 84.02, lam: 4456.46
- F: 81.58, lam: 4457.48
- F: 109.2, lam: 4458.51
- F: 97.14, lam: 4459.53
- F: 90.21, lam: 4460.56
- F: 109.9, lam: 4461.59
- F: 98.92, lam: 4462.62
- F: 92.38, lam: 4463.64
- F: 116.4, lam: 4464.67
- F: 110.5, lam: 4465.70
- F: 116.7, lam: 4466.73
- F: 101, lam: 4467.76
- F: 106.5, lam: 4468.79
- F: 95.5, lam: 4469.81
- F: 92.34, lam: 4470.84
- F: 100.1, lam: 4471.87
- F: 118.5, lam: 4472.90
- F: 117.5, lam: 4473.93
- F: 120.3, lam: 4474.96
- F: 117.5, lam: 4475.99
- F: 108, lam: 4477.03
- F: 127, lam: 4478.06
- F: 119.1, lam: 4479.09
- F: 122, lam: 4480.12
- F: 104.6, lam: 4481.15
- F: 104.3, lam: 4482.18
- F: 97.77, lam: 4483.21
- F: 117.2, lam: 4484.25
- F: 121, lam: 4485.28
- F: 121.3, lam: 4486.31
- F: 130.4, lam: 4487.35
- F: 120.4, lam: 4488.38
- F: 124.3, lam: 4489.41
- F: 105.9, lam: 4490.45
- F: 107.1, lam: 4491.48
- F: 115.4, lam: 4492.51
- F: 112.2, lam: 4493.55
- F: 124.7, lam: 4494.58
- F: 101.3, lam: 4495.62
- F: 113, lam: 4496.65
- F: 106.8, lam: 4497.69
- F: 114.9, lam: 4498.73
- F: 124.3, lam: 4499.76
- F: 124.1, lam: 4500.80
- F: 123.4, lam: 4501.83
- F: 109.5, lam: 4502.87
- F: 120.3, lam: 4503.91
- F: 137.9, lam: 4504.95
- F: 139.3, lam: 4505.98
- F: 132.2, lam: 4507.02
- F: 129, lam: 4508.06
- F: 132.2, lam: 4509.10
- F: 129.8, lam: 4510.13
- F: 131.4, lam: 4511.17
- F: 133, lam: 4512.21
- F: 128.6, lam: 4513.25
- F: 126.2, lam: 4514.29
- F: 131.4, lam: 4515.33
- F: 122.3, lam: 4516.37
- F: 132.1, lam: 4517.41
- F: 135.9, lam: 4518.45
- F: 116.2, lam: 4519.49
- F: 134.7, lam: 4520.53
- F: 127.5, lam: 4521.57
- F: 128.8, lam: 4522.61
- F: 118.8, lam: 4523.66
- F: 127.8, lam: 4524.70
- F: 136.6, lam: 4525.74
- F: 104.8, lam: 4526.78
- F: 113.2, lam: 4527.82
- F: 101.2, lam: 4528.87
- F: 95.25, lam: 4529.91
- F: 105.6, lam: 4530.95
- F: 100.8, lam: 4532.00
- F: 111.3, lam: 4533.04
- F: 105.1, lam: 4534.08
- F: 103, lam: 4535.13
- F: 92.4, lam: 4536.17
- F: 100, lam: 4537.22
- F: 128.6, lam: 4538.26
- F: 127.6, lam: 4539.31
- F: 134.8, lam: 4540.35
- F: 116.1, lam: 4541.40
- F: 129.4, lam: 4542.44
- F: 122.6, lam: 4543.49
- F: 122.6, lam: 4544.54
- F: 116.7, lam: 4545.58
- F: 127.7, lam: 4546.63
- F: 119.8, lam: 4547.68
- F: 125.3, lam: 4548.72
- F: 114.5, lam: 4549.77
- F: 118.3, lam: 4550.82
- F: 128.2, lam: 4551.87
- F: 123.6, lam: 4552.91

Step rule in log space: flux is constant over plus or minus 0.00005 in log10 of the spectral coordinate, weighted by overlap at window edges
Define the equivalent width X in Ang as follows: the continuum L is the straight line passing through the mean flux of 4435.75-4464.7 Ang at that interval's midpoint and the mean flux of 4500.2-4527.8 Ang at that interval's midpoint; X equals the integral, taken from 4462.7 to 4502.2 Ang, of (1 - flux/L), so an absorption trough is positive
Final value 1.5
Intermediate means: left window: 107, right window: 127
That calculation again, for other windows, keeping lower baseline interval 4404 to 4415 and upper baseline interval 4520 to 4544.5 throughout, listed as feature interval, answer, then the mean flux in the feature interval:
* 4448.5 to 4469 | 0.0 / 105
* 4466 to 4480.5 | -0.5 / 111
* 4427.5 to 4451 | -1.9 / 111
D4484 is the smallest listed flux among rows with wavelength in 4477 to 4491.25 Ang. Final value 97.77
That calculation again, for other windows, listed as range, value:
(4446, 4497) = 81.58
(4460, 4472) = 90.21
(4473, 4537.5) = 92.4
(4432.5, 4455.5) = 92.64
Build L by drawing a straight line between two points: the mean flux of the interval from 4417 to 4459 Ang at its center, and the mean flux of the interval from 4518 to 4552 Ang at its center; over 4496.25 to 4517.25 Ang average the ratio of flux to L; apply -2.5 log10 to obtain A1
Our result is -0.09 mag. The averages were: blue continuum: 109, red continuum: 118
